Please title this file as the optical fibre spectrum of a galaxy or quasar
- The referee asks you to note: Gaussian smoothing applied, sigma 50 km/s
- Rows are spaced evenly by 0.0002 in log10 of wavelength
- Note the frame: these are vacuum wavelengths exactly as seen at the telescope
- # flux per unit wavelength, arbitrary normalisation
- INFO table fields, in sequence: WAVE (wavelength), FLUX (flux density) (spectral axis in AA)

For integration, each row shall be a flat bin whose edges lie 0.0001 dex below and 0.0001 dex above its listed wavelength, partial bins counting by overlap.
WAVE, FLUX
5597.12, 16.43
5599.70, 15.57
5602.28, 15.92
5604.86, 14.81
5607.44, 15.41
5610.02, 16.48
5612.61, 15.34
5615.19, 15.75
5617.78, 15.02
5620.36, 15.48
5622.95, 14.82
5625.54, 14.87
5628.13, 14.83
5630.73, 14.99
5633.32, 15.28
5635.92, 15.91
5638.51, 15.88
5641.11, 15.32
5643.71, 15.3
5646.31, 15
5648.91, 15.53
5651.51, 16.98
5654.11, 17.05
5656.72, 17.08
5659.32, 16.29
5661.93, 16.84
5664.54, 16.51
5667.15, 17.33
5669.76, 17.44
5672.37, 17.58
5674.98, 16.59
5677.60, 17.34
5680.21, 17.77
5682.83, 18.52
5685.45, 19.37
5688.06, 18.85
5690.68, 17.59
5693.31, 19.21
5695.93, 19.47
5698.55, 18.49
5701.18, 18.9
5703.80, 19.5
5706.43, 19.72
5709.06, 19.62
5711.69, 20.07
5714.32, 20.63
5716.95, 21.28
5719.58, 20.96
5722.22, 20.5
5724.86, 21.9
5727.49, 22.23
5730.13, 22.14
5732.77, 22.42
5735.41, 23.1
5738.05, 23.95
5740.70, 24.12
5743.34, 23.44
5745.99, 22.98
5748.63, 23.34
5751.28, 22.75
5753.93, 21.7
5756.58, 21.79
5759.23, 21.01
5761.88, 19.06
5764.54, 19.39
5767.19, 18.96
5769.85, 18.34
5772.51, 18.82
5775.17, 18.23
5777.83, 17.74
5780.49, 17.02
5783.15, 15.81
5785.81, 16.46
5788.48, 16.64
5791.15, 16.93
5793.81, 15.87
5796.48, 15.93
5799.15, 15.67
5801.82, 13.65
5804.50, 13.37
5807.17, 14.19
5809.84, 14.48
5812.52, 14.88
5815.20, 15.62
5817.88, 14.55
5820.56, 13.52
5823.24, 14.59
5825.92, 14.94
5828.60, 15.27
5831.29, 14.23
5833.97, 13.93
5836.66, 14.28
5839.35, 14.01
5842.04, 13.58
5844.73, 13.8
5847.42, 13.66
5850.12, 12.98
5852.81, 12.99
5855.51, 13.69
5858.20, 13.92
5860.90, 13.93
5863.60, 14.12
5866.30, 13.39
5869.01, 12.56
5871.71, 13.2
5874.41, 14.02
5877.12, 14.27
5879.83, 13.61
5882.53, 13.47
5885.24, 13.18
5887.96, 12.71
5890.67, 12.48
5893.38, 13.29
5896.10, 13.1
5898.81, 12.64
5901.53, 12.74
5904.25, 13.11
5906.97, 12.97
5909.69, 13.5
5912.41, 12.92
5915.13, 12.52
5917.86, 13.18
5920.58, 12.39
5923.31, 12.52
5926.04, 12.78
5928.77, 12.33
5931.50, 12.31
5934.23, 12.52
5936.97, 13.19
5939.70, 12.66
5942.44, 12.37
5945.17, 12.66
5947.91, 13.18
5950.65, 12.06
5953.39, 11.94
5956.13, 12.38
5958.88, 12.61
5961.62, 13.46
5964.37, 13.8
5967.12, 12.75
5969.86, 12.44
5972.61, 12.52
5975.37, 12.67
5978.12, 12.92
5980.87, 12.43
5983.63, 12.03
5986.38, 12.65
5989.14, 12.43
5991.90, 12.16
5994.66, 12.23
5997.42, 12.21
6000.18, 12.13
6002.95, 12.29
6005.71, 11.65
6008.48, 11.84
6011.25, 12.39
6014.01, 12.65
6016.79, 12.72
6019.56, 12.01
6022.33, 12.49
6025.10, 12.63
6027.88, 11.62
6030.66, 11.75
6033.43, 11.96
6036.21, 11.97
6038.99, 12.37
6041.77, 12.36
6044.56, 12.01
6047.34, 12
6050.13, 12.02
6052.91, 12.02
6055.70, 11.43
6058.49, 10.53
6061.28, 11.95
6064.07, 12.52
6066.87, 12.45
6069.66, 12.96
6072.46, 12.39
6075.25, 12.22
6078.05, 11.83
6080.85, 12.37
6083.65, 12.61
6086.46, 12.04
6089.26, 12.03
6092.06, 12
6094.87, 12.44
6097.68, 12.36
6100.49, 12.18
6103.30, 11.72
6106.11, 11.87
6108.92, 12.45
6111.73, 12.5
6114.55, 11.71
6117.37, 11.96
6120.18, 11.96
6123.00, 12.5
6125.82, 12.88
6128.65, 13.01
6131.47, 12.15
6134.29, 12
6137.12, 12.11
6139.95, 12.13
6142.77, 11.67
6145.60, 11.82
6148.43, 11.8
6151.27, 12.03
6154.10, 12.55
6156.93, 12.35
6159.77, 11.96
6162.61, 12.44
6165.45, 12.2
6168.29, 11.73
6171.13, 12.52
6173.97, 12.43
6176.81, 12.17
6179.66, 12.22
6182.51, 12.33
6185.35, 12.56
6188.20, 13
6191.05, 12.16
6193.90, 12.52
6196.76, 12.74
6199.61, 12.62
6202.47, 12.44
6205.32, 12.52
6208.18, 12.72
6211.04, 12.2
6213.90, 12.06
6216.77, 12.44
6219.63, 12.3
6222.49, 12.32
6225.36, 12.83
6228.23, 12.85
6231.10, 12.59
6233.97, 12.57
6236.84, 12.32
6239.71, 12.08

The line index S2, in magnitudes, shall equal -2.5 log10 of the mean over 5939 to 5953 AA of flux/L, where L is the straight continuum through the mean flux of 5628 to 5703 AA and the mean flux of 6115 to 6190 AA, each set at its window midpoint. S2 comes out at 0.14 mag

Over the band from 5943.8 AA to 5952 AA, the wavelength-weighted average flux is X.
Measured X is 12.6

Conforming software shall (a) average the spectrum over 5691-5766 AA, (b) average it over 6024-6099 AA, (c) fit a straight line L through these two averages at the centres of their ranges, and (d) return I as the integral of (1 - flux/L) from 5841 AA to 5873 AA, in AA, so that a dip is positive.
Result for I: 7.6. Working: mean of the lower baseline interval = 21.2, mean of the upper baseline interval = 12.1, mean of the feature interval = 13.5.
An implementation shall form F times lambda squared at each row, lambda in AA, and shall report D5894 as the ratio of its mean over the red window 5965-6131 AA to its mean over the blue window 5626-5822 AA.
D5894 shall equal 0.8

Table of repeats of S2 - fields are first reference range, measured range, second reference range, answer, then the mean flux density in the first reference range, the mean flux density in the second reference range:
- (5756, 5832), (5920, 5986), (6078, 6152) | 0.135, 16.4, 12.2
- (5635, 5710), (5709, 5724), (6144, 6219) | -0.207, 17.5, 12.3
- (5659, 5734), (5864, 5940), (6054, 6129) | 0.193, 19.2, 12.2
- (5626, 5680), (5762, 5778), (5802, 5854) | -0.249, 16.3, 14.1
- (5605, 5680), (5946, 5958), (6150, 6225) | 0.127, 16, 12.4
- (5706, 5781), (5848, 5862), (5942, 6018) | 0.249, 21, 12.5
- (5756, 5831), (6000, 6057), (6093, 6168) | 0.115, 16.4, 12.2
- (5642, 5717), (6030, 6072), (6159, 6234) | 0.162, 17.9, 12.4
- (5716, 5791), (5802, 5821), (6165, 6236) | 0.329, 20.5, 12.4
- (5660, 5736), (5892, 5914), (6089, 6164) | 0.216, 19.3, 12.2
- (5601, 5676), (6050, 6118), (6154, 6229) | 0.085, 15.9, 12.4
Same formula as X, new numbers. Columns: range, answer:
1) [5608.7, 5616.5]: 15.9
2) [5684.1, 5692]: 18.6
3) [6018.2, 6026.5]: 12.4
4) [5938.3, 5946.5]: 12.6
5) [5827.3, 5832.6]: 14.7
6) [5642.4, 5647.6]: 15.1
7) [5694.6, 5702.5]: 19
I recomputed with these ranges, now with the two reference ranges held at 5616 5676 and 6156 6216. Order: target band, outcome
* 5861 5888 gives 1.8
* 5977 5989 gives 1.1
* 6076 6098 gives 1.4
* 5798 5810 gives 0.6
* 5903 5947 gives 4.3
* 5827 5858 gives 1.7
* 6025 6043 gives 1.8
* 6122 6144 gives 0.7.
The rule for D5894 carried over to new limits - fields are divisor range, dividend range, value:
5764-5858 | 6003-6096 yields 0.86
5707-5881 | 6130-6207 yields 0.81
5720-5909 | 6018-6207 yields 0.83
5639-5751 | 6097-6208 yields 0.74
